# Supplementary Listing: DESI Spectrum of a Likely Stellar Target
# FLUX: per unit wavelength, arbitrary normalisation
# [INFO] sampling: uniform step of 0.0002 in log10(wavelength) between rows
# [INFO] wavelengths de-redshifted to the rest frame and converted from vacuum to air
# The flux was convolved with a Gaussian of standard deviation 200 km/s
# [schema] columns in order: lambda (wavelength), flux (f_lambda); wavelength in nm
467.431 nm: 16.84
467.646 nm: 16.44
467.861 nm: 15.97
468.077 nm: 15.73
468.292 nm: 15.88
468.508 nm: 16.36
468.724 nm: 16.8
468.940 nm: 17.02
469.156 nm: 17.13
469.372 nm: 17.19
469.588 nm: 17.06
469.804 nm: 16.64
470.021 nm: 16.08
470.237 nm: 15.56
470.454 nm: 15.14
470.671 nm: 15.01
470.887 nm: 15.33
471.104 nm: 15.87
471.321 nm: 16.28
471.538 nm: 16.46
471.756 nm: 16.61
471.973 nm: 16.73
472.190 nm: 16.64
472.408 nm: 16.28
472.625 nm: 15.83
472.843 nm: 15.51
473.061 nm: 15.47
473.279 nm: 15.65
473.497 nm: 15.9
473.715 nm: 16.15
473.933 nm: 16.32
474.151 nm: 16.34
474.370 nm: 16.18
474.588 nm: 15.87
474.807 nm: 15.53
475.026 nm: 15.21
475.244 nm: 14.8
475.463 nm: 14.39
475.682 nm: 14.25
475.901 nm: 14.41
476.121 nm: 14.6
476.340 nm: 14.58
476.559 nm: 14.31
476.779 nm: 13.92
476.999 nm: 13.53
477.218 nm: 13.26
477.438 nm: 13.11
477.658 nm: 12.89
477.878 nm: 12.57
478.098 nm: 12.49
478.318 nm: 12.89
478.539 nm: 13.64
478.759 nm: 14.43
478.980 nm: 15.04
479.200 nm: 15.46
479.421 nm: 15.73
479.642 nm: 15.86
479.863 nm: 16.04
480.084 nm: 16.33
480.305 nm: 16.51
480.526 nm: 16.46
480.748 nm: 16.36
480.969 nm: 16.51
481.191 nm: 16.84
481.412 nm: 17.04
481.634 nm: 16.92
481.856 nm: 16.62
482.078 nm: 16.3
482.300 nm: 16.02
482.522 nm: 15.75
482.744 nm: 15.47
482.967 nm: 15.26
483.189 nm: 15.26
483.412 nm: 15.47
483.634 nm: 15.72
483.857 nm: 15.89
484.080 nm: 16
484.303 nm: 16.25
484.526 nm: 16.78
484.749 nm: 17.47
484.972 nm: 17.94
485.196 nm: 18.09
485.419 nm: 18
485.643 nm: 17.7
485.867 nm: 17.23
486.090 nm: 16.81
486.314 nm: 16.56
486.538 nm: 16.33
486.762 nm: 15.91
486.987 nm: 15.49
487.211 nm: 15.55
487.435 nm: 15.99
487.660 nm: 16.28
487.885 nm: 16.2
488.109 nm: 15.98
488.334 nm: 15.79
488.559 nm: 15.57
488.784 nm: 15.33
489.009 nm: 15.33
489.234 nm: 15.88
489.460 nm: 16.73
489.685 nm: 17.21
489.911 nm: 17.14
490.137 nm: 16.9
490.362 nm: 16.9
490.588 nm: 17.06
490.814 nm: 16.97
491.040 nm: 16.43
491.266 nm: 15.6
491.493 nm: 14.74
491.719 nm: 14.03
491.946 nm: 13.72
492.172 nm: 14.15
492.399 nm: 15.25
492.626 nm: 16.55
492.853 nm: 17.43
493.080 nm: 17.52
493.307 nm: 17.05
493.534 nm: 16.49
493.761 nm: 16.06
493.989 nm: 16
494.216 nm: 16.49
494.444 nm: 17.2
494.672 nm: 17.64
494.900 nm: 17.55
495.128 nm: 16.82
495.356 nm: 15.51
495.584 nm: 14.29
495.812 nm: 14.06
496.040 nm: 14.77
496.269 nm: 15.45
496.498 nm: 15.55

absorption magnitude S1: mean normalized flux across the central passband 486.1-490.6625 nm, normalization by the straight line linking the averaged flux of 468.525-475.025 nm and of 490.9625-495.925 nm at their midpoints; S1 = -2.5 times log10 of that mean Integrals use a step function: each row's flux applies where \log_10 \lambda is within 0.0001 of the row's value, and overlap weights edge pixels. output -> -0.02 mag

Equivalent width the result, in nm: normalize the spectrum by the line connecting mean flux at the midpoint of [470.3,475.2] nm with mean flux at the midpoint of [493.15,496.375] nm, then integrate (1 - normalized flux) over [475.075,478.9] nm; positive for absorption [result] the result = 0.51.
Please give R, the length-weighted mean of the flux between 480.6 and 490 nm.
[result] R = 16.4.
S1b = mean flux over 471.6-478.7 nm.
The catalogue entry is 14.9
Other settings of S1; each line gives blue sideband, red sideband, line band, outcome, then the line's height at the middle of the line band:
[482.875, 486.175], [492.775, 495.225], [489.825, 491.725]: 0.03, 16.8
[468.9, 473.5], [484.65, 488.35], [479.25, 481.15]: 0.02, 16.5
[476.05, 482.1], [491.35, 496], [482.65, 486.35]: -0.09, 15.3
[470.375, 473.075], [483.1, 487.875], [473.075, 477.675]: 0.09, 16.1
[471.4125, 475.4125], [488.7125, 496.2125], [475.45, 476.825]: 0.11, 16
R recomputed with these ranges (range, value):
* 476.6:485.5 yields 15.5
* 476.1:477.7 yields 13.8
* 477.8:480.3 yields 14.7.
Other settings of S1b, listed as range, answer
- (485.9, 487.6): 16.2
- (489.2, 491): 16.9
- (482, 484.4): 15.8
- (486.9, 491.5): 16.2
